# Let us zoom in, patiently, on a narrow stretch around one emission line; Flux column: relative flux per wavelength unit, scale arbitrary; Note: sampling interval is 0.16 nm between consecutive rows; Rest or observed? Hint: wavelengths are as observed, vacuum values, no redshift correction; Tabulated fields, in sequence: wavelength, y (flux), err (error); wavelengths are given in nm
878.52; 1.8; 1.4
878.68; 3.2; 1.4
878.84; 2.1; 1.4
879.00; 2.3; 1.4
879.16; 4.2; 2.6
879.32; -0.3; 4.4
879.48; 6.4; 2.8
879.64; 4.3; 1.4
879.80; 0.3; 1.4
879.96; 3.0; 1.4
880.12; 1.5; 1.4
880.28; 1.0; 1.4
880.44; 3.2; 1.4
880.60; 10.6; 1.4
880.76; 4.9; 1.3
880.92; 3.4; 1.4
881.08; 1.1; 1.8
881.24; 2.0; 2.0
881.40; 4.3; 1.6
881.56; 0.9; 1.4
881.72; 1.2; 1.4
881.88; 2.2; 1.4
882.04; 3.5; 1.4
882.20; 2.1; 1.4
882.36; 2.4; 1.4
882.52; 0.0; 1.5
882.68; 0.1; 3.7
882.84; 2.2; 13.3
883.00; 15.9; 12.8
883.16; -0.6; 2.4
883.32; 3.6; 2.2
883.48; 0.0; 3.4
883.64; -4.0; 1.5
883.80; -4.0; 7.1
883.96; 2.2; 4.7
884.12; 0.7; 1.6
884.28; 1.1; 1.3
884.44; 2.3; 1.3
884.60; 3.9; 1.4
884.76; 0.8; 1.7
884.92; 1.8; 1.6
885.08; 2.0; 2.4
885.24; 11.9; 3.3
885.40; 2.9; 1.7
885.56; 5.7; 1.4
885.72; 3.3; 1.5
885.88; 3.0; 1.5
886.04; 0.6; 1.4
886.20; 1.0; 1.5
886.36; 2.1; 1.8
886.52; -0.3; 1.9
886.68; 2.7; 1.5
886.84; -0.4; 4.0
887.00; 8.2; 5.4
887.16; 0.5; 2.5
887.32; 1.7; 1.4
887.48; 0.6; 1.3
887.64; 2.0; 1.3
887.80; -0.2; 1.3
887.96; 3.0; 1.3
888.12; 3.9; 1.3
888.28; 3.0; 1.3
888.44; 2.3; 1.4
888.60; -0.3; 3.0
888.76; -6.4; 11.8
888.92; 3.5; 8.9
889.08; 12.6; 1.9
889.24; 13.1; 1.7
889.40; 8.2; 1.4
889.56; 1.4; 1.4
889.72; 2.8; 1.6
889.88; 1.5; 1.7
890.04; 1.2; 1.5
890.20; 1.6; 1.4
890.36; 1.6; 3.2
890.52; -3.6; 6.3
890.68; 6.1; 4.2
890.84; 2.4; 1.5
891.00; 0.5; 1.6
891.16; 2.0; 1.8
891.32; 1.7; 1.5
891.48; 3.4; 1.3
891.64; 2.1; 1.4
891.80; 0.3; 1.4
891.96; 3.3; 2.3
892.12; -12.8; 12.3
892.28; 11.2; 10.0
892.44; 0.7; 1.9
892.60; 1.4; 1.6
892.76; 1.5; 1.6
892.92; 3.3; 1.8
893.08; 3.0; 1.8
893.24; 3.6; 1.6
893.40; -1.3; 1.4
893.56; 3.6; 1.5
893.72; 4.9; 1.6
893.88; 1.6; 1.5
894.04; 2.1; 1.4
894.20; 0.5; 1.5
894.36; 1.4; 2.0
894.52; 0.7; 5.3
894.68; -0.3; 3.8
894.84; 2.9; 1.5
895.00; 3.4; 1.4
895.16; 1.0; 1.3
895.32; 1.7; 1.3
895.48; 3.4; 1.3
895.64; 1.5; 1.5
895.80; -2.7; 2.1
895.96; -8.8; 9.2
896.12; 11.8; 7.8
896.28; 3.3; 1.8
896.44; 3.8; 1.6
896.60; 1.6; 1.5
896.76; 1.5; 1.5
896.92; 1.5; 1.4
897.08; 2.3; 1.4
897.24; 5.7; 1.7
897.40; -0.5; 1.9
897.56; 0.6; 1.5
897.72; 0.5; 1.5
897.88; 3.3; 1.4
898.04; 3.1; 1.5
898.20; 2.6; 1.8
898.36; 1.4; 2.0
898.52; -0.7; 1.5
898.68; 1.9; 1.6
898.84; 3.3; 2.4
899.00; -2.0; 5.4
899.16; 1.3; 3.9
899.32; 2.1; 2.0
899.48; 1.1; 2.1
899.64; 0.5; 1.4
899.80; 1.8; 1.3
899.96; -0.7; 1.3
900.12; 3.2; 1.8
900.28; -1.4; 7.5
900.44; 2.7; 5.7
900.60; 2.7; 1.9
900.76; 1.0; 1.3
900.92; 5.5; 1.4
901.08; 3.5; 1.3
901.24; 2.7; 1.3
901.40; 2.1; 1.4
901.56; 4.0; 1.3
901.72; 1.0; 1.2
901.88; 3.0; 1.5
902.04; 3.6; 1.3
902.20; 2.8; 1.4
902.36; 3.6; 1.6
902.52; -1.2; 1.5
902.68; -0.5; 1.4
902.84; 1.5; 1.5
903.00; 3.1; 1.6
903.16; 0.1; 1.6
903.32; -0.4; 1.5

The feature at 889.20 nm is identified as [O III] 5007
